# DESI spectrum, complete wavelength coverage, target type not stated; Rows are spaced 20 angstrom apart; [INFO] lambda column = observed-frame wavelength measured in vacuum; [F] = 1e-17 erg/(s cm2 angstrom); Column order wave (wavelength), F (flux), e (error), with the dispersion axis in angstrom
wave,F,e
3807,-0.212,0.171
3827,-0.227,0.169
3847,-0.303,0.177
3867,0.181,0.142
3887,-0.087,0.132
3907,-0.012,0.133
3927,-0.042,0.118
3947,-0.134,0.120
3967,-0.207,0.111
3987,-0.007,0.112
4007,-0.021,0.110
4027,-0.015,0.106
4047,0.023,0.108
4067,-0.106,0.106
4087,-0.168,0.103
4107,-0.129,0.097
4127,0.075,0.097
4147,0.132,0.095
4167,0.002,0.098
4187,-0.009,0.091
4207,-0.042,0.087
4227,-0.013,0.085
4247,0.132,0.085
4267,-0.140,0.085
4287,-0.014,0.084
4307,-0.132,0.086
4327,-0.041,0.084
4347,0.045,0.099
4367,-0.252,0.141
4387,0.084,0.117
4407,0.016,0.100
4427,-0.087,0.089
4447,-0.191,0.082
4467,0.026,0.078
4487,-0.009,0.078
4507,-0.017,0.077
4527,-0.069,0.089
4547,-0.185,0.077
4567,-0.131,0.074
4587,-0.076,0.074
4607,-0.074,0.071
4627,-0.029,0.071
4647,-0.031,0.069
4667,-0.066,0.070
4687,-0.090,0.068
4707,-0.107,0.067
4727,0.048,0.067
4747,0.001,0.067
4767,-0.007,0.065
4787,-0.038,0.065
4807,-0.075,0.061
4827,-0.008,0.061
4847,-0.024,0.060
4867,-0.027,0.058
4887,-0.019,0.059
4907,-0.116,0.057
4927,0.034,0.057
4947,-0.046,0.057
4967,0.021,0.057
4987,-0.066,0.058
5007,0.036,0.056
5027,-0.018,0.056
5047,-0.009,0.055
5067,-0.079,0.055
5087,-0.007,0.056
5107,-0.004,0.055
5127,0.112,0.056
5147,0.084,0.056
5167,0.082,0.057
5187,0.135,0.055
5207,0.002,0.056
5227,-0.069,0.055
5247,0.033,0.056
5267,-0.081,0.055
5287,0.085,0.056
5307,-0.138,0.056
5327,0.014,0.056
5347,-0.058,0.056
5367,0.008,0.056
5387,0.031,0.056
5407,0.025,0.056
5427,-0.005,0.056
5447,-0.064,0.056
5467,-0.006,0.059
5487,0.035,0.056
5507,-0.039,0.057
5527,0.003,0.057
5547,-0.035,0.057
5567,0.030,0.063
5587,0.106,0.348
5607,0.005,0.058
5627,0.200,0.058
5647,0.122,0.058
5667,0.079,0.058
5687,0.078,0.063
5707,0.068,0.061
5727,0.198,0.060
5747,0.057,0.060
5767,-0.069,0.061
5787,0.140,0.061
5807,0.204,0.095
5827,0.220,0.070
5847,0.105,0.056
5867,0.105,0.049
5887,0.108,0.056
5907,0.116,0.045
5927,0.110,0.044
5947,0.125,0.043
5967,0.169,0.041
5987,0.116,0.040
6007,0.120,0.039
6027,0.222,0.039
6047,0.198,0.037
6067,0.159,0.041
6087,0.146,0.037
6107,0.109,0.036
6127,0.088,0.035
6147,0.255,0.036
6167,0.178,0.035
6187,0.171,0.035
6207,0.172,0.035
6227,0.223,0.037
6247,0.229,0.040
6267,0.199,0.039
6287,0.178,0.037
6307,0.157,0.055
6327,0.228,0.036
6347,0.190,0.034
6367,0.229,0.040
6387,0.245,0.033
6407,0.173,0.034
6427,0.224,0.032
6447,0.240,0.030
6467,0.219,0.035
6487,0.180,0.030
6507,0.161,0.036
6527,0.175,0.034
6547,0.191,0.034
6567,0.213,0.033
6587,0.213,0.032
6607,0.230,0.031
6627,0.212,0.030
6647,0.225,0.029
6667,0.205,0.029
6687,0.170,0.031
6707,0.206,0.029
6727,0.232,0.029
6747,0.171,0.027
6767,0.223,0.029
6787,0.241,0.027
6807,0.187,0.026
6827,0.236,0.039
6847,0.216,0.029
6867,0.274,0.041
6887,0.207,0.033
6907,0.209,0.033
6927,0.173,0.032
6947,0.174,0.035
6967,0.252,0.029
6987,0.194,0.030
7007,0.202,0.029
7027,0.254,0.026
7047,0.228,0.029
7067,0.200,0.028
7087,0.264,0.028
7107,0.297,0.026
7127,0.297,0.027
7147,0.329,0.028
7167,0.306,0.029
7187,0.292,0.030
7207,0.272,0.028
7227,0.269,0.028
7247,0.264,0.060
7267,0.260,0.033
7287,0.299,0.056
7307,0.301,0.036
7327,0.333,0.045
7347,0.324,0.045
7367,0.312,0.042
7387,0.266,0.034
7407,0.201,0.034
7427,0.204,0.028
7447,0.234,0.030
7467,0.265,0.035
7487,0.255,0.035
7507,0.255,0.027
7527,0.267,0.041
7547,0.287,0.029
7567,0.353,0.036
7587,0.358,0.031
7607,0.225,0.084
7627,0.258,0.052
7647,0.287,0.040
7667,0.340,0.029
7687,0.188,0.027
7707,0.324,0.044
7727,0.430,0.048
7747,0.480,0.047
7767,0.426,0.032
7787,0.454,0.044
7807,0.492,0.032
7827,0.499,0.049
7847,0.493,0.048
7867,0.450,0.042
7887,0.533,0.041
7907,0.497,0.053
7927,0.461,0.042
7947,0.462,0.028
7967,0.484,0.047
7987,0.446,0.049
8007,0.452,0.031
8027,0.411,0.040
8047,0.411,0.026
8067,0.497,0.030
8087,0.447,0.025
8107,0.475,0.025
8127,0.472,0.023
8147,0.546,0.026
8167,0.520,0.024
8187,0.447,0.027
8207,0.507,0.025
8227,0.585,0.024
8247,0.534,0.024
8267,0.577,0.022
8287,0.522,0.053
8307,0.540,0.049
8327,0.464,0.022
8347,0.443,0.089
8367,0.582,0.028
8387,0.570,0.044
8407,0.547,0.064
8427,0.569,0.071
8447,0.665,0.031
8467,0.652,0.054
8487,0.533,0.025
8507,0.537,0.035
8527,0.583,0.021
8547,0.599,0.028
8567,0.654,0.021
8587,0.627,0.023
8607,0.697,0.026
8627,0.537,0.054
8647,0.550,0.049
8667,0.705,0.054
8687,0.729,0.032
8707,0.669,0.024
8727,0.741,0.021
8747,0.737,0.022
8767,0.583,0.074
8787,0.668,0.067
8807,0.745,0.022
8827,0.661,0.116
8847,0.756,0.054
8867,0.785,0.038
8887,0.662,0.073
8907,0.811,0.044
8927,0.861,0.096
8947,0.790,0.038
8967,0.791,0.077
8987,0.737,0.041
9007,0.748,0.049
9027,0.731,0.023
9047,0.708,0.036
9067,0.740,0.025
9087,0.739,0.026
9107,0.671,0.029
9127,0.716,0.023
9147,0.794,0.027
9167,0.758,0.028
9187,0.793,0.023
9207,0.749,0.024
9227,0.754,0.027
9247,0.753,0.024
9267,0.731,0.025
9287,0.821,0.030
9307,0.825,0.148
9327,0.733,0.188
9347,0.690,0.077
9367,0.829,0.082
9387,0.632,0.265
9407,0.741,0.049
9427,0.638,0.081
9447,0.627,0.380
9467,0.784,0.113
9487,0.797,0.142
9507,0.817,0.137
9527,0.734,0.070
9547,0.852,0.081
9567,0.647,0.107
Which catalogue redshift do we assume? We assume 0.94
